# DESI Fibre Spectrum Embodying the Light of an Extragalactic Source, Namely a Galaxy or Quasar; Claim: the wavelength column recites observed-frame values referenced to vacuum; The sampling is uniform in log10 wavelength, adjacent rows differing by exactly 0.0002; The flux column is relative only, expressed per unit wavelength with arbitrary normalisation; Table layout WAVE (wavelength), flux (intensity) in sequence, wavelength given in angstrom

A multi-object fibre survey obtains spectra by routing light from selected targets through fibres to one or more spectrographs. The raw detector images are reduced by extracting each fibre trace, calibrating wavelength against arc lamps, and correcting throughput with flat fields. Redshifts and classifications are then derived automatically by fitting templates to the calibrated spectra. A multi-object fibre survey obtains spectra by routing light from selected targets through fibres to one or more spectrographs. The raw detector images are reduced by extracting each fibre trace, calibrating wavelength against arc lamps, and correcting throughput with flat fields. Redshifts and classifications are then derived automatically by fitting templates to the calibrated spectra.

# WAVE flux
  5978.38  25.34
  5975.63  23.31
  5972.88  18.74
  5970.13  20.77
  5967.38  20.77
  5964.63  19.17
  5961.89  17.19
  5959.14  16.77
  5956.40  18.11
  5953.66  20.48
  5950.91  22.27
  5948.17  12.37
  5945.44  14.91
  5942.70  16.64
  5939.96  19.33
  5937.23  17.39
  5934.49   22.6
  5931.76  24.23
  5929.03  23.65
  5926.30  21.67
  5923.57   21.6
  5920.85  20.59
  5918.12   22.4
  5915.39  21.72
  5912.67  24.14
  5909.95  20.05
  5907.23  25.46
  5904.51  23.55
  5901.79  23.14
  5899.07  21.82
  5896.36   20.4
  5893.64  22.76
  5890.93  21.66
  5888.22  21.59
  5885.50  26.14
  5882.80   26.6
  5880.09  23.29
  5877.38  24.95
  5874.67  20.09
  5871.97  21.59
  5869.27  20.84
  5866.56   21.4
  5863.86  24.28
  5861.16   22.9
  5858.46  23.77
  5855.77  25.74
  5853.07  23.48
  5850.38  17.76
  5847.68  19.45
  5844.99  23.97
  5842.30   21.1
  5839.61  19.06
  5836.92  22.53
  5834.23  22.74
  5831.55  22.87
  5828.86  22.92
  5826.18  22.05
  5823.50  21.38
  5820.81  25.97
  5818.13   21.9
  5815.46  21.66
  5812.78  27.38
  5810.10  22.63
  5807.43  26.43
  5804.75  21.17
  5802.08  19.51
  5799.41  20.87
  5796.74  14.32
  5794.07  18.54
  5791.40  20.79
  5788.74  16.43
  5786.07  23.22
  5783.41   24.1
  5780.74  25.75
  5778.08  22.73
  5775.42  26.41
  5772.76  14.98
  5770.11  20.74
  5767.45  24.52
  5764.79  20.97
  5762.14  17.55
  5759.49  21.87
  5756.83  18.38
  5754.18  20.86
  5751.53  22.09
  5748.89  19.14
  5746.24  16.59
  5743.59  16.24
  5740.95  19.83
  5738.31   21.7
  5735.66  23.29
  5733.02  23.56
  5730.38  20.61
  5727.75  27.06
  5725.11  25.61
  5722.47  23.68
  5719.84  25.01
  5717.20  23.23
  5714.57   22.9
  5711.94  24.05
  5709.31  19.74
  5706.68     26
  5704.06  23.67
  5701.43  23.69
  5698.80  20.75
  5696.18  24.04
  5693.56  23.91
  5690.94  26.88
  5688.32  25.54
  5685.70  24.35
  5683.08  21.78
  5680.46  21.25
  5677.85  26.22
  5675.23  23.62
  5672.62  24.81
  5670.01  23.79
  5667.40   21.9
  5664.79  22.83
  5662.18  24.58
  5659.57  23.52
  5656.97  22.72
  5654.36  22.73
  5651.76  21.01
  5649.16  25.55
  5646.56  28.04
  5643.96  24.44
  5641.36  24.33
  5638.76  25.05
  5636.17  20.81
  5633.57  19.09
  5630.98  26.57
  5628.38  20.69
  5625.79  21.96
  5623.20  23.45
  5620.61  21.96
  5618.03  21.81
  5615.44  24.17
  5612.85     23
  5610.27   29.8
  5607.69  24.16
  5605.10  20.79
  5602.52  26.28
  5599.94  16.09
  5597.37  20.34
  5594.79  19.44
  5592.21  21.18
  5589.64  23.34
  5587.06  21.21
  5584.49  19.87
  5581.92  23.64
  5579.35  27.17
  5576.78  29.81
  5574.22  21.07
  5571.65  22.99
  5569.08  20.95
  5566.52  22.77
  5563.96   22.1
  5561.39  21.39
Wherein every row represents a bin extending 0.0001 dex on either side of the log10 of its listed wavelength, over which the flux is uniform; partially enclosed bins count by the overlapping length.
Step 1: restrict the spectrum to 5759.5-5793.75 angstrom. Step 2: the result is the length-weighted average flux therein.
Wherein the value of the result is 21.4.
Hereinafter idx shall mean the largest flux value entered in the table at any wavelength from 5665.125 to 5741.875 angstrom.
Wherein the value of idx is 27.06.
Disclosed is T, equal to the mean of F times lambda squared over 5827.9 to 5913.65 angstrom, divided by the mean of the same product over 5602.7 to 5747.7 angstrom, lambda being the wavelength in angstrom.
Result 1.0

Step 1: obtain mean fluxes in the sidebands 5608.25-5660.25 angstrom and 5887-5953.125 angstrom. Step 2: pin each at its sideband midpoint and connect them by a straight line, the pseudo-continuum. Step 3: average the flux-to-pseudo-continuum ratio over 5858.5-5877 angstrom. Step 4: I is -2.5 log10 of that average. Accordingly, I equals -0.03 mag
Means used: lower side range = 23.5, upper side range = 21.1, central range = 22.1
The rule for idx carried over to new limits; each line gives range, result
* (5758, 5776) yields 26.41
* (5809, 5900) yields 27.38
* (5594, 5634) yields 29.8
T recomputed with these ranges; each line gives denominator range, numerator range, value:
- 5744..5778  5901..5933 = 1.18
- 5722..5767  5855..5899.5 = 1.14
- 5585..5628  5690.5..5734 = 1.10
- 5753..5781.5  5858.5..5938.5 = 1.11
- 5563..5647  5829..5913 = 1.08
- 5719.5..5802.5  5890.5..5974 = 1.03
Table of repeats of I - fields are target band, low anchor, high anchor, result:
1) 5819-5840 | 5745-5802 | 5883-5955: -0.088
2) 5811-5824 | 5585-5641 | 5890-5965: -0.122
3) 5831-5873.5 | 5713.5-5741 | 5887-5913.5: 0.031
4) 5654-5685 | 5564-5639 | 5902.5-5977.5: -0.053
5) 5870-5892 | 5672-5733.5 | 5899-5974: -0.098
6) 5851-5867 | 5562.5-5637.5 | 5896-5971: -0.123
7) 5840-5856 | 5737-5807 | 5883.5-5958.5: -0.035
